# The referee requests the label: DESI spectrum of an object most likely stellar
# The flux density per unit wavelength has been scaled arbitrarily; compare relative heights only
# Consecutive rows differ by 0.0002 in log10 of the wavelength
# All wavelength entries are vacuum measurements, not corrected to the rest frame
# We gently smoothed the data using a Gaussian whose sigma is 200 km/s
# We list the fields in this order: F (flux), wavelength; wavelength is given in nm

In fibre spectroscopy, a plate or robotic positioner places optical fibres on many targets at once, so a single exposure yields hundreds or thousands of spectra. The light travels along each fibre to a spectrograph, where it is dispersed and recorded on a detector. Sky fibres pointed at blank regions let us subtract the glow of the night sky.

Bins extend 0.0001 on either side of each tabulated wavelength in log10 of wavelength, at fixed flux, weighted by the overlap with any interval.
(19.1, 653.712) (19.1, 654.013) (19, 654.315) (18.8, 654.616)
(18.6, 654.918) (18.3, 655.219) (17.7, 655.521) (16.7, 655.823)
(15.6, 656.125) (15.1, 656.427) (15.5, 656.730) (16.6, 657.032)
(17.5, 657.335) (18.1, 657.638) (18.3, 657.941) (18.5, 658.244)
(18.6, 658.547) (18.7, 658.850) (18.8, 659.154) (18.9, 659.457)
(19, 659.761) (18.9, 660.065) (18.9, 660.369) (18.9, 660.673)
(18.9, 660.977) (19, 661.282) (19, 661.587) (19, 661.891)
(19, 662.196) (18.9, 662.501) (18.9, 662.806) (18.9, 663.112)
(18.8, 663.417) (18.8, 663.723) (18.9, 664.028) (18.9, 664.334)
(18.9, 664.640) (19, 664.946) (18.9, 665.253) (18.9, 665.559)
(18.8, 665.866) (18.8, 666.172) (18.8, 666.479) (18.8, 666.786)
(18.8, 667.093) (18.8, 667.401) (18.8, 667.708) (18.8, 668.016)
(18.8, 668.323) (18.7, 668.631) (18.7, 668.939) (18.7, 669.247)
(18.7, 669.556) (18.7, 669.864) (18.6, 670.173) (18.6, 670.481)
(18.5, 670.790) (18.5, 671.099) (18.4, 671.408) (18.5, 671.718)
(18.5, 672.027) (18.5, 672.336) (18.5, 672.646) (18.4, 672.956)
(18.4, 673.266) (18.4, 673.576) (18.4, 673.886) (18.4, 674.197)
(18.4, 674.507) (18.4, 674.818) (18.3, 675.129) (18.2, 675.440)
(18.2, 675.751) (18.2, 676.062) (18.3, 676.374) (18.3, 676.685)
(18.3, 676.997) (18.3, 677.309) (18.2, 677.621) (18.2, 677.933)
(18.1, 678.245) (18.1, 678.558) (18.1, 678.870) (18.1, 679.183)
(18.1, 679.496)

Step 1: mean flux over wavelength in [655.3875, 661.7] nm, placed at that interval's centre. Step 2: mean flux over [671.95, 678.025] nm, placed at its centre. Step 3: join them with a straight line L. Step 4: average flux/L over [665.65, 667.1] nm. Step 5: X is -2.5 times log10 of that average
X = -0.04 mag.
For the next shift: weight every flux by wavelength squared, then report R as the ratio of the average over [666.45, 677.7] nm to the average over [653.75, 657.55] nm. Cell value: 1.1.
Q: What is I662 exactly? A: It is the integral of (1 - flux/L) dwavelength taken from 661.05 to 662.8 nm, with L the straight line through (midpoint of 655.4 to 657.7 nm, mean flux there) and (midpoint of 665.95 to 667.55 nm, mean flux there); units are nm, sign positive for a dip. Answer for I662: -0.123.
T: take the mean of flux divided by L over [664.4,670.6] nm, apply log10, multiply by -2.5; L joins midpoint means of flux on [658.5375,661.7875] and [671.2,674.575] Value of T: -0.01 mag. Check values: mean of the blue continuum 18.9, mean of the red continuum 18.4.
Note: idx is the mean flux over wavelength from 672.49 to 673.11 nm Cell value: 18.4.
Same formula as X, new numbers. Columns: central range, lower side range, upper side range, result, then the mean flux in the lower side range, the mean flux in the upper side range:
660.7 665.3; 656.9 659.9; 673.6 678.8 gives -0.04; 18.3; 18.3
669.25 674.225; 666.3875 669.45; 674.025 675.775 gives 0.00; 18.8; 18.3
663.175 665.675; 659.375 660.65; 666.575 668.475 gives 0.00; 18.9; 18.8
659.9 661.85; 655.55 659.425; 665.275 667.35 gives -0.06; 17.4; 18.8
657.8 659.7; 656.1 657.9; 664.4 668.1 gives -0.10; 16.6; 18.8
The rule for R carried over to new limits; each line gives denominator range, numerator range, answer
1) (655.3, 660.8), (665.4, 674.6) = 1.08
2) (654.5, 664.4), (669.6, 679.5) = 1.05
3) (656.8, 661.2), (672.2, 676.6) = 1.04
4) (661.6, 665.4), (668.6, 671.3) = 1.00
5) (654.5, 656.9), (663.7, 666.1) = 1.14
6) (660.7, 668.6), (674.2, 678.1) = 1.00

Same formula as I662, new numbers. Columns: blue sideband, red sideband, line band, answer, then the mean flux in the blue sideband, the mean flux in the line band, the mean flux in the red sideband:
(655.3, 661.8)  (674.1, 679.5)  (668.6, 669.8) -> -0.04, 18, 18.7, 18.2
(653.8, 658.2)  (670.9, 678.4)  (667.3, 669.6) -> -0.09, 17.5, 18.8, 18.3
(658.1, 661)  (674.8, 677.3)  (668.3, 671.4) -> -0.03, 18.8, 18.6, 18.3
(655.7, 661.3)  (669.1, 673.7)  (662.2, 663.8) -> -0.07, 17.9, 18.9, 18.5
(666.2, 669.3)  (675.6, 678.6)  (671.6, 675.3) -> 0.00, 18.8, 18.4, 18.2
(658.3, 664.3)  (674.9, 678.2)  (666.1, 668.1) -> -0.02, 18.9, 18.8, 18.2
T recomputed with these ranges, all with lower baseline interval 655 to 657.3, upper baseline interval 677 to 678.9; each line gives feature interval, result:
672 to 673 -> -0.04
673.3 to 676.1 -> -0.02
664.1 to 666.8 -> -0.10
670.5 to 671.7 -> -0.05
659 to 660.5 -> -0.12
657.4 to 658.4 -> -0.09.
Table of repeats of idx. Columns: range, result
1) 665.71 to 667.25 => 18.8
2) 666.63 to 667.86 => 18.8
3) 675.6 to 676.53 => 18.2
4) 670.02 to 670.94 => 18.6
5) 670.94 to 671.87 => 18.5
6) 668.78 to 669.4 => 18.7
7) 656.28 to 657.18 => 15.7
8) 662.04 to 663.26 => 18.9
